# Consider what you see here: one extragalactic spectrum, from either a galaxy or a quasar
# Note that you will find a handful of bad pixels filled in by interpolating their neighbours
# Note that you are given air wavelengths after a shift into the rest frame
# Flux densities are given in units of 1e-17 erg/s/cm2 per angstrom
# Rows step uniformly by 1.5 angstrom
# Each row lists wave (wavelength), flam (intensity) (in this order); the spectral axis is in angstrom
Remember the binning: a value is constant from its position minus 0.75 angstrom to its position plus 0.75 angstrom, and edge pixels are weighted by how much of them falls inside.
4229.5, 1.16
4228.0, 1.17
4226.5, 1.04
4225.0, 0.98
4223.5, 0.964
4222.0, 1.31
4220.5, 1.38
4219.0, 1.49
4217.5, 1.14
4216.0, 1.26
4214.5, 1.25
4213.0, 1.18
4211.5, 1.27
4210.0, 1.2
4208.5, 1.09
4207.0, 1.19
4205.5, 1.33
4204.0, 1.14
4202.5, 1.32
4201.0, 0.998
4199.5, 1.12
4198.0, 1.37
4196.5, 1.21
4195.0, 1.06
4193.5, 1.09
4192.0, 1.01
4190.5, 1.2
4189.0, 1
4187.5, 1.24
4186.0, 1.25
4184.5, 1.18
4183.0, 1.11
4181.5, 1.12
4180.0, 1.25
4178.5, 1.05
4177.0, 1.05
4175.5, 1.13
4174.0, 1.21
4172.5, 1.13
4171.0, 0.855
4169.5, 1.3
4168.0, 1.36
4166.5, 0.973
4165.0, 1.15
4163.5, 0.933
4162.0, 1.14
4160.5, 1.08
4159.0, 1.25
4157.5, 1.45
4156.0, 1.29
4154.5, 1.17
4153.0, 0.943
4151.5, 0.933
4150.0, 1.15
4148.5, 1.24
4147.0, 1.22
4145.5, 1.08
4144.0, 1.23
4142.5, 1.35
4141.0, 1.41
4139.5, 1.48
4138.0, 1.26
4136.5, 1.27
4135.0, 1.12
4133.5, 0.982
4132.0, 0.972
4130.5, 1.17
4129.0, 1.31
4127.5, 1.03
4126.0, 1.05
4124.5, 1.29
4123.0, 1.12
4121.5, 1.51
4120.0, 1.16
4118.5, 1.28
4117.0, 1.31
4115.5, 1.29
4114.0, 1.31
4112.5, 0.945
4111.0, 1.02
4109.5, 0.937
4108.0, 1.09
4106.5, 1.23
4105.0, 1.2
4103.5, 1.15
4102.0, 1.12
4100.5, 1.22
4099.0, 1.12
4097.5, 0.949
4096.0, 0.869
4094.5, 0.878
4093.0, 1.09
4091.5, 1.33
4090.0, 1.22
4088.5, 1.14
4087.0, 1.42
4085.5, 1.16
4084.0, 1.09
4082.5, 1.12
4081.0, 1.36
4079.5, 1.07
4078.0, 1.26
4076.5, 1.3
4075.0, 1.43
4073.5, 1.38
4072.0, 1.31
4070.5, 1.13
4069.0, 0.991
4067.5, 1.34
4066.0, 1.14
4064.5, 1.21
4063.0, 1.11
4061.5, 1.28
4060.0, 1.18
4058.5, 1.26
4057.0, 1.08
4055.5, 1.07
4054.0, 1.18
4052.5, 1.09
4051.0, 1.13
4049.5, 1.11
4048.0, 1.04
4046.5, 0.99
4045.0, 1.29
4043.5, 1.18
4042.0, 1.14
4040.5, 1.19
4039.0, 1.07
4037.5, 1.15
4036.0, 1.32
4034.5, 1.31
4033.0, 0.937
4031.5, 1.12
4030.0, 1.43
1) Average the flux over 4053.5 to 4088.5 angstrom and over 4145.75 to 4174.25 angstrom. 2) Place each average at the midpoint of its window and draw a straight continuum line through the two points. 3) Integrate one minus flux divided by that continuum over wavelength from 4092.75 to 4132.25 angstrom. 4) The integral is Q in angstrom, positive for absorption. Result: 1.4 angstrom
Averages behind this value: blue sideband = 1.21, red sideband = 1.14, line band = 1.14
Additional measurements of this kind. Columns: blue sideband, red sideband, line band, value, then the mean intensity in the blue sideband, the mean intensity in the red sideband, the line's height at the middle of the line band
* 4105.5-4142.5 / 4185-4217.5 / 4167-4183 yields 0.6 angstrom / 1.19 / 1.18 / 1.18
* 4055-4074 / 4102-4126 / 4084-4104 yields 1.0 angstrom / 1.19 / 1.18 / 1.19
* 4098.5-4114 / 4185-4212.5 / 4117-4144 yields -2.3 angstrom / 1.11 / 1.17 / 1.13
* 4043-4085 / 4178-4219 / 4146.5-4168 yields 0.6 angstrom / 1.18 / 1.18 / 1.18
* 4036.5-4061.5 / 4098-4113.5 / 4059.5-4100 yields -2.2 angstrom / 1.14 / 1.1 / 1.12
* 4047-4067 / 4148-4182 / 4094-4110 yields 0.9 angstrom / 1.15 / 1.14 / 1.14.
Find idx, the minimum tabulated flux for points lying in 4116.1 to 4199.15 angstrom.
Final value 0.855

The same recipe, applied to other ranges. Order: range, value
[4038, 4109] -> 0.869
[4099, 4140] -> 0.937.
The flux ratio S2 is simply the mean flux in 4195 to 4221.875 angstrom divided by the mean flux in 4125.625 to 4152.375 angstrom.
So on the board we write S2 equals 1.04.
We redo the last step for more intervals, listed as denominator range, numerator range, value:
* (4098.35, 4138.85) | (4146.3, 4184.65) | 0.98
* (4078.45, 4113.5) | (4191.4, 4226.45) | 1.06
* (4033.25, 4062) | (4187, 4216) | 1.02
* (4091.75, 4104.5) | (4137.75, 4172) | 1.11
